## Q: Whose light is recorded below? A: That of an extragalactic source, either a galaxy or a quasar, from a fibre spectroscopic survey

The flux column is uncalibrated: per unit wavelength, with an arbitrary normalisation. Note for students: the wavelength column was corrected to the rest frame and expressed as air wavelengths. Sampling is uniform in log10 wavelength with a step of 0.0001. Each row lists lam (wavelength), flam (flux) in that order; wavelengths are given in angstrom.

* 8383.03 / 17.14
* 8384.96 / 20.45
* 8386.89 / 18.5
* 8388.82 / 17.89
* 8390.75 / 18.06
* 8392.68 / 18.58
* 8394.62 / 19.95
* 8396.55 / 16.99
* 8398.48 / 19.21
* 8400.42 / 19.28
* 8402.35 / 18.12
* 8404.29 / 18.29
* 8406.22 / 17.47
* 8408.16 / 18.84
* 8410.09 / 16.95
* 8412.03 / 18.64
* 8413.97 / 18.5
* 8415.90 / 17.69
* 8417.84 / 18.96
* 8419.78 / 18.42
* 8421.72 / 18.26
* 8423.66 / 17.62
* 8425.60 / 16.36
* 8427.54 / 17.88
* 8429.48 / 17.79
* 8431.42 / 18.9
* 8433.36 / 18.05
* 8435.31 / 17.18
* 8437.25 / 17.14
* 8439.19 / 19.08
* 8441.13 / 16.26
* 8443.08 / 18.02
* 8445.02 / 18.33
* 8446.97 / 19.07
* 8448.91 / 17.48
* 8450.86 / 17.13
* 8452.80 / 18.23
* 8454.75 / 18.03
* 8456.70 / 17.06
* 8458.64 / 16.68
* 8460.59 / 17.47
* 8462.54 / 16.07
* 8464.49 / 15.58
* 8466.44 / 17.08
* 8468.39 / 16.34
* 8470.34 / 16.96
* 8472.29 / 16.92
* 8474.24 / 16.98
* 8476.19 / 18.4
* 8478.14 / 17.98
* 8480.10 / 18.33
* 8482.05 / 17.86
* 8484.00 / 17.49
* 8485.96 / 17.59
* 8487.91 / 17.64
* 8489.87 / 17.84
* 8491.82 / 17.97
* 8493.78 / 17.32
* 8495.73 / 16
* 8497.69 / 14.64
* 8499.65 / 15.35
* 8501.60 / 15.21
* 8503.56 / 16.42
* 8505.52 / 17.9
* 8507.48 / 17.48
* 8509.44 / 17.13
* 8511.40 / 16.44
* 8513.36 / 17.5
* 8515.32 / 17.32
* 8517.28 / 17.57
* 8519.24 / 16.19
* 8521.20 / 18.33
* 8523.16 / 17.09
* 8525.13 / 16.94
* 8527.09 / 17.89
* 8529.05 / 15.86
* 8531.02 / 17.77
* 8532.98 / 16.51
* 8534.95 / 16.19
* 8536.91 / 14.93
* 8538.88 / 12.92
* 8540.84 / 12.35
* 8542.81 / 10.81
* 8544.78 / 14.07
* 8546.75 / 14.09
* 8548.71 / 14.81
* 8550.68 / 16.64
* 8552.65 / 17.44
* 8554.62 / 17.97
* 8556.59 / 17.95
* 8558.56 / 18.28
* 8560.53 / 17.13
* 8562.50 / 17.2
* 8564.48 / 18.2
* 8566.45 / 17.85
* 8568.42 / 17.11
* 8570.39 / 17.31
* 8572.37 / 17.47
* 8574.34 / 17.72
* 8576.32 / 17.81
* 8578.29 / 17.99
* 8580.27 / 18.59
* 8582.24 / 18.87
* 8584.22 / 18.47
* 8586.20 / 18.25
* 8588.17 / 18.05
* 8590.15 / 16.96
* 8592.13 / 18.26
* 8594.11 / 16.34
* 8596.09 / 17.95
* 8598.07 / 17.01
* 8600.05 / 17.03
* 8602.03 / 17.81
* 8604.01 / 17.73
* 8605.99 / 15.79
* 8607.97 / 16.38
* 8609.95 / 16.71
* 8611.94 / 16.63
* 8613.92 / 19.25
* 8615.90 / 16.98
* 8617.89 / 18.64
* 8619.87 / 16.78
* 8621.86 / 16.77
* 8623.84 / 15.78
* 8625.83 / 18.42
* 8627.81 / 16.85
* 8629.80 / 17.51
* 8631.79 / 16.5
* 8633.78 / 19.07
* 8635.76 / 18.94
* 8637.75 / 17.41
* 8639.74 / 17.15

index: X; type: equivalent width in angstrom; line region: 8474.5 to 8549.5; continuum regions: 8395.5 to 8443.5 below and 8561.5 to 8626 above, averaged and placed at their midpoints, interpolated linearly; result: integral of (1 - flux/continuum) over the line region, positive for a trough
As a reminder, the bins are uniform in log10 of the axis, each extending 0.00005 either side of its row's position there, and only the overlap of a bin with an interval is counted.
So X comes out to 5.54 angstrom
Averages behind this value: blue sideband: 18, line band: 16.4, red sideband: 17.5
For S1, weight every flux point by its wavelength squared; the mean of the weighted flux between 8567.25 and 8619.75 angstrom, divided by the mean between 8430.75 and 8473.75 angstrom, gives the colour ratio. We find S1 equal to 1.04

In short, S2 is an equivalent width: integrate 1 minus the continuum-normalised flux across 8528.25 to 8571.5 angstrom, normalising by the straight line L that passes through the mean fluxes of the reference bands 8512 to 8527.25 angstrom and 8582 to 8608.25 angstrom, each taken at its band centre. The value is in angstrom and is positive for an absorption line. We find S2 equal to 3.3 angstrom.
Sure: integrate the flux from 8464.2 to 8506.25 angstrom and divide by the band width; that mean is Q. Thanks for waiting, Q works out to 17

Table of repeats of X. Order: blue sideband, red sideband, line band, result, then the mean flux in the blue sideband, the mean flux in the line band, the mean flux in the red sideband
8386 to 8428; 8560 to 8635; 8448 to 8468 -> 1.1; 18.2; 17.1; 17.5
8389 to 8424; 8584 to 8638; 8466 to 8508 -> 2.1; 18.3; 17.1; 17.4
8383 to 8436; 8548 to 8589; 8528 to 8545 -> 3.0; 18.2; 14.6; 17.7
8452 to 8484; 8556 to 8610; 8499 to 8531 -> 0.8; 17.2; 17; 17.6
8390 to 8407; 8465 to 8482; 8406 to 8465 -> 0.6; 18.5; 17.7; 17.4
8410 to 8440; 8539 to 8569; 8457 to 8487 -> 0.1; 18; 17.2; 16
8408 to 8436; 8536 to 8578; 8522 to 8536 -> -0.3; 18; 16.9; 16.2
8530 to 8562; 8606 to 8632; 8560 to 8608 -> -3.5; 15.6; 17.6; 17.1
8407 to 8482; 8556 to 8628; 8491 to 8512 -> 1.3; 17.6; 16.5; 17.5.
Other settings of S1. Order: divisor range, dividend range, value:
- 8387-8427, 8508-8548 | 0.90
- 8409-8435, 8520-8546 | 0.88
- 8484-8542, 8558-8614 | 1.08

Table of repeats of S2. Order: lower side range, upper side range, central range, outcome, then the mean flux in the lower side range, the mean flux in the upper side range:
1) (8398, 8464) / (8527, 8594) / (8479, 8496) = -0.2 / 17.9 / 16.7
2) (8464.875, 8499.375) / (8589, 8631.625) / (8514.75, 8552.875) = 3.2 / 17.2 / 17.2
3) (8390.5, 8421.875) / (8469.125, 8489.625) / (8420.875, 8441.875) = 0.5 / 18.4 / 17.6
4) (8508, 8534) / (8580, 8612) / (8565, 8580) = -0.3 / 17.1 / 17.5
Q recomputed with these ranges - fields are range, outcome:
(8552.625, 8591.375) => 17.8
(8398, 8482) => 17.7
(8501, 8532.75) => 17.1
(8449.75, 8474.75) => 17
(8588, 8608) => 17.2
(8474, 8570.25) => 16.7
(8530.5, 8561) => 15.6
